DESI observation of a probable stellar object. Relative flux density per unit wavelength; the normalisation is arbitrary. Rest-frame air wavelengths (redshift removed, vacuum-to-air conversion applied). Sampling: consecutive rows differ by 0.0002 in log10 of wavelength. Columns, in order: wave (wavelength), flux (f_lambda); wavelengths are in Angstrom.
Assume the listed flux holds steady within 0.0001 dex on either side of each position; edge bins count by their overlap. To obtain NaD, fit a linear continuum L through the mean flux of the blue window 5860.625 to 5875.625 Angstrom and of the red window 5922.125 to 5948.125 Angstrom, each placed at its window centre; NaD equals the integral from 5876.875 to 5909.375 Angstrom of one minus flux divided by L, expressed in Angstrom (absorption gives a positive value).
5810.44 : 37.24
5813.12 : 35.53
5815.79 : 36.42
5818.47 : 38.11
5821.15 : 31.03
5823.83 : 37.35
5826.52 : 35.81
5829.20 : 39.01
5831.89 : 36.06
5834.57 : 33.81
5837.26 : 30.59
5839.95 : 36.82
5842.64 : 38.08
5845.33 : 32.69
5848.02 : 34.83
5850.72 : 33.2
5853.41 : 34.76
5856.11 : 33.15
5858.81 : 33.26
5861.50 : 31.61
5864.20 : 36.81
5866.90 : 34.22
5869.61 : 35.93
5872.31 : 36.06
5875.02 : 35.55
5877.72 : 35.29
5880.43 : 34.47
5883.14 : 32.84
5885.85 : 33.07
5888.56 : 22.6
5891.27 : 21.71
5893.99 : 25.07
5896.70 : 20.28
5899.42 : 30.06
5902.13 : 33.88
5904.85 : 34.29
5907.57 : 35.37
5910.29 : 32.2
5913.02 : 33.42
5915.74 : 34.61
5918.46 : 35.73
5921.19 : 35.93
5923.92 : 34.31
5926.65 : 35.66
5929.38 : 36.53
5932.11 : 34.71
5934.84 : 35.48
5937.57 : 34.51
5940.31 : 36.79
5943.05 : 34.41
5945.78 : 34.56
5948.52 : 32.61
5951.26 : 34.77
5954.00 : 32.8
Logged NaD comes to 4.86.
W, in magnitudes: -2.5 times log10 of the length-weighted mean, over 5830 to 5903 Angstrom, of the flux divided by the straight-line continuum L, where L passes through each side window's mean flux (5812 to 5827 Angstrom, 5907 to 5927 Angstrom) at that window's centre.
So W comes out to 0.086 mag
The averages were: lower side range 35.7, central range 32.5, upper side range 34.6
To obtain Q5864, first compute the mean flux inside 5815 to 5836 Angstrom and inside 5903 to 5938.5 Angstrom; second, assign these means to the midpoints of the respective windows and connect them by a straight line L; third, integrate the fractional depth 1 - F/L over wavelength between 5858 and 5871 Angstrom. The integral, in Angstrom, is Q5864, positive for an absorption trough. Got 0.4 Angstrom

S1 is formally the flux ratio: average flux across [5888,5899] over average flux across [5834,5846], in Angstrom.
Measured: 0.67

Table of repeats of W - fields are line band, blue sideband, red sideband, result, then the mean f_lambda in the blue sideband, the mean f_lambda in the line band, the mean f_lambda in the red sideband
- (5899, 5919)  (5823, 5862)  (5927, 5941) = 0.05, 34.8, 33.8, 35.6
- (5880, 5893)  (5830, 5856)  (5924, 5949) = 0.22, 34.6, 28.4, 35.1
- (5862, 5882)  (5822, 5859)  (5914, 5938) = -0.01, 34.9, 35.3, 35.3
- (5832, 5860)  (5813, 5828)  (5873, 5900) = -0.03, 35.8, 34.2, 29.2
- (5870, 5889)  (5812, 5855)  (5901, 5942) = 0.05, 35.2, 33.5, 34.9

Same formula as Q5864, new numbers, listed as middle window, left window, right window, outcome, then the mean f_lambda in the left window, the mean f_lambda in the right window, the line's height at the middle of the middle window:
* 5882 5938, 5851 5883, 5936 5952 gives 4.22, 34.5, 34.6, 34.6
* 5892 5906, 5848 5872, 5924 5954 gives 2.53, 34.2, 34.9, 34.6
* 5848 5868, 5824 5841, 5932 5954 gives 0.76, 35.4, 34.6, 35.3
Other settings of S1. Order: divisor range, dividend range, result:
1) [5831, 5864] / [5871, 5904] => 0.88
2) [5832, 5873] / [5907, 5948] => 1.01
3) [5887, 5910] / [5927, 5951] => 1.24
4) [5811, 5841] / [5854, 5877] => 0.97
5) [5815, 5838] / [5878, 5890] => 0.88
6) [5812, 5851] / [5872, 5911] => 0.87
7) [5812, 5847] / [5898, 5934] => 0.97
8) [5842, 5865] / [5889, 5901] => 0.71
